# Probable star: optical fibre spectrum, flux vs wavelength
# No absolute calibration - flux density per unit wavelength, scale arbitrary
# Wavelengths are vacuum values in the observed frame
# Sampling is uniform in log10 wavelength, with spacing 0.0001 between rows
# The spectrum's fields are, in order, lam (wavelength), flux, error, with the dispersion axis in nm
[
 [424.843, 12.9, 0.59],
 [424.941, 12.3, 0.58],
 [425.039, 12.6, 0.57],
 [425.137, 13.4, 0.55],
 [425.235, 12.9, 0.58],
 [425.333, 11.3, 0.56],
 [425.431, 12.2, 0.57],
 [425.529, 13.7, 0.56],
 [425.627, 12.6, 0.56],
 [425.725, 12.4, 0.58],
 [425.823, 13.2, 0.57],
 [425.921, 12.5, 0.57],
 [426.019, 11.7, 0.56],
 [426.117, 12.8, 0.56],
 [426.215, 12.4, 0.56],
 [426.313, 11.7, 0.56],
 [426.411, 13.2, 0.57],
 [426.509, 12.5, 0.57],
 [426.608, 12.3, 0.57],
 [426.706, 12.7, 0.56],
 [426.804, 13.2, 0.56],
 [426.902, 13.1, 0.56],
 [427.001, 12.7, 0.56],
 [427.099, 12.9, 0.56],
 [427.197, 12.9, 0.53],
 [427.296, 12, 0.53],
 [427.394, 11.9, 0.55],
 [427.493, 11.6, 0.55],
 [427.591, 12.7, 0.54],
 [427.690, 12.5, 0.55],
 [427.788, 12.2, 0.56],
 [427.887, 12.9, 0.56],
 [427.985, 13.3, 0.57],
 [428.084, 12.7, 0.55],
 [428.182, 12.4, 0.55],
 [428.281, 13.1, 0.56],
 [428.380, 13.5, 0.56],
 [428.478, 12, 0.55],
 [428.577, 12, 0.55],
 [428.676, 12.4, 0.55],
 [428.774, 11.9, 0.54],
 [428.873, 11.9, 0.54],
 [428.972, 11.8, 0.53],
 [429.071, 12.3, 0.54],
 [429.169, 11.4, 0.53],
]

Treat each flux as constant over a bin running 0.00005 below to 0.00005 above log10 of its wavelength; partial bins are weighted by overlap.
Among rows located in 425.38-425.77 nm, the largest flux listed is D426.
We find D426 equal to 13.7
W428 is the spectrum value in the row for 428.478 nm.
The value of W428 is 12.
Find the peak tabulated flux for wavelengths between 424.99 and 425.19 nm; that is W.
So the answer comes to 13.4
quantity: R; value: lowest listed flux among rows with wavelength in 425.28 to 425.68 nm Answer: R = 11.3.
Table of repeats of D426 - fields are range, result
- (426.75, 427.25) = 13.2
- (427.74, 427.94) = 12.9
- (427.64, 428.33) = 13.3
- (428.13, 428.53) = 13.5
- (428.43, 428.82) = 12.4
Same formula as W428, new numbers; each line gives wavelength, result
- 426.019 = 11.7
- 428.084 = 12.7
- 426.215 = 12.4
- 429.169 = 11.4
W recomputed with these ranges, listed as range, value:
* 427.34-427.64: 12.7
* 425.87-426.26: 12.8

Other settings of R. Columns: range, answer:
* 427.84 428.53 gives 12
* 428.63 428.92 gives 11.9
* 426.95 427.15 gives 12.7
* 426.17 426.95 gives 11.7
